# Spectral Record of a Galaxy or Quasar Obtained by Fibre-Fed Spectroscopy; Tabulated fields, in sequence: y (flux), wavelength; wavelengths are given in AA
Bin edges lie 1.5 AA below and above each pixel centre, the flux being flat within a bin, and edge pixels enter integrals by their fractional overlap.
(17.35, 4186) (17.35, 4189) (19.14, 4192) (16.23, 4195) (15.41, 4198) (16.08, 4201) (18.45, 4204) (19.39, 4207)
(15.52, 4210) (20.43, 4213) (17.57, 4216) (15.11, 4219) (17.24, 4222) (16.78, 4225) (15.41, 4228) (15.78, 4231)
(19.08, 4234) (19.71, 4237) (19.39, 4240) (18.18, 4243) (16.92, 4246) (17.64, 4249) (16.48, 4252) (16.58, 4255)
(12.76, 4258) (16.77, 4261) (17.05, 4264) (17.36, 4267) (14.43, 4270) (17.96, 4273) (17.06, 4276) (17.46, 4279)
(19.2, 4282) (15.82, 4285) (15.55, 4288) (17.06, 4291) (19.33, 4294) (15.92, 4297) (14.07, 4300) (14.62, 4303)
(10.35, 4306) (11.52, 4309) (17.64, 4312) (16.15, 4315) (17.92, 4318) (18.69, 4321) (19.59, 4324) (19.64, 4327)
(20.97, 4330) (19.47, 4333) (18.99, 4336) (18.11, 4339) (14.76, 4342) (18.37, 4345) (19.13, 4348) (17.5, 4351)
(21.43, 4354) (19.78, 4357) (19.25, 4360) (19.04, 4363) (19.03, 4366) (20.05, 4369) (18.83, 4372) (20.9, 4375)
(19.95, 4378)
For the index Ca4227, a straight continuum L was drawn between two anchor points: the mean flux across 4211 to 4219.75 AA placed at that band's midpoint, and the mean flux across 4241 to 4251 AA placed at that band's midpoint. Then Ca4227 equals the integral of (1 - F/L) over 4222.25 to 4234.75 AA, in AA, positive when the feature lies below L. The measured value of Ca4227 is 0.7 AA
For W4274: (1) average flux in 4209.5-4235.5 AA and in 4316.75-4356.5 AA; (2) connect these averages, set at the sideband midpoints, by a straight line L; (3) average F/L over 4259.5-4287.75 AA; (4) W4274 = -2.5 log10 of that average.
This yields 0.06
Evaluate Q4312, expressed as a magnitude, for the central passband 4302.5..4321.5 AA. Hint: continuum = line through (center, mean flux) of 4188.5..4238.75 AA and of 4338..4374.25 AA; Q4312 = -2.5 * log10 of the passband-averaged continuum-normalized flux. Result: 0.21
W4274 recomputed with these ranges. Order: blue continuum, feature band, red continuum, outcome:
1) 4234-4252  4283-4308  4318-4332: 0.24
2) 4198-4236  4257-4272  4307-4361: 0.11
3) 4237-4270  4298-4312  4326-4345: 0.33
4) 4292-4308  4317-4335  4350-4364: -0.15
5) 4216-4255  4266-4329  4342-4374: 0.10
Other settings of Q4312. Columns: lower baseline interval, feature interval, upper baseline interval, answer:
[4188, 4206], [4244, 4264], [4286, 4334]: 0.042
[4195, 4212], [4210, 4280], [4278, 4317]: -0.039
